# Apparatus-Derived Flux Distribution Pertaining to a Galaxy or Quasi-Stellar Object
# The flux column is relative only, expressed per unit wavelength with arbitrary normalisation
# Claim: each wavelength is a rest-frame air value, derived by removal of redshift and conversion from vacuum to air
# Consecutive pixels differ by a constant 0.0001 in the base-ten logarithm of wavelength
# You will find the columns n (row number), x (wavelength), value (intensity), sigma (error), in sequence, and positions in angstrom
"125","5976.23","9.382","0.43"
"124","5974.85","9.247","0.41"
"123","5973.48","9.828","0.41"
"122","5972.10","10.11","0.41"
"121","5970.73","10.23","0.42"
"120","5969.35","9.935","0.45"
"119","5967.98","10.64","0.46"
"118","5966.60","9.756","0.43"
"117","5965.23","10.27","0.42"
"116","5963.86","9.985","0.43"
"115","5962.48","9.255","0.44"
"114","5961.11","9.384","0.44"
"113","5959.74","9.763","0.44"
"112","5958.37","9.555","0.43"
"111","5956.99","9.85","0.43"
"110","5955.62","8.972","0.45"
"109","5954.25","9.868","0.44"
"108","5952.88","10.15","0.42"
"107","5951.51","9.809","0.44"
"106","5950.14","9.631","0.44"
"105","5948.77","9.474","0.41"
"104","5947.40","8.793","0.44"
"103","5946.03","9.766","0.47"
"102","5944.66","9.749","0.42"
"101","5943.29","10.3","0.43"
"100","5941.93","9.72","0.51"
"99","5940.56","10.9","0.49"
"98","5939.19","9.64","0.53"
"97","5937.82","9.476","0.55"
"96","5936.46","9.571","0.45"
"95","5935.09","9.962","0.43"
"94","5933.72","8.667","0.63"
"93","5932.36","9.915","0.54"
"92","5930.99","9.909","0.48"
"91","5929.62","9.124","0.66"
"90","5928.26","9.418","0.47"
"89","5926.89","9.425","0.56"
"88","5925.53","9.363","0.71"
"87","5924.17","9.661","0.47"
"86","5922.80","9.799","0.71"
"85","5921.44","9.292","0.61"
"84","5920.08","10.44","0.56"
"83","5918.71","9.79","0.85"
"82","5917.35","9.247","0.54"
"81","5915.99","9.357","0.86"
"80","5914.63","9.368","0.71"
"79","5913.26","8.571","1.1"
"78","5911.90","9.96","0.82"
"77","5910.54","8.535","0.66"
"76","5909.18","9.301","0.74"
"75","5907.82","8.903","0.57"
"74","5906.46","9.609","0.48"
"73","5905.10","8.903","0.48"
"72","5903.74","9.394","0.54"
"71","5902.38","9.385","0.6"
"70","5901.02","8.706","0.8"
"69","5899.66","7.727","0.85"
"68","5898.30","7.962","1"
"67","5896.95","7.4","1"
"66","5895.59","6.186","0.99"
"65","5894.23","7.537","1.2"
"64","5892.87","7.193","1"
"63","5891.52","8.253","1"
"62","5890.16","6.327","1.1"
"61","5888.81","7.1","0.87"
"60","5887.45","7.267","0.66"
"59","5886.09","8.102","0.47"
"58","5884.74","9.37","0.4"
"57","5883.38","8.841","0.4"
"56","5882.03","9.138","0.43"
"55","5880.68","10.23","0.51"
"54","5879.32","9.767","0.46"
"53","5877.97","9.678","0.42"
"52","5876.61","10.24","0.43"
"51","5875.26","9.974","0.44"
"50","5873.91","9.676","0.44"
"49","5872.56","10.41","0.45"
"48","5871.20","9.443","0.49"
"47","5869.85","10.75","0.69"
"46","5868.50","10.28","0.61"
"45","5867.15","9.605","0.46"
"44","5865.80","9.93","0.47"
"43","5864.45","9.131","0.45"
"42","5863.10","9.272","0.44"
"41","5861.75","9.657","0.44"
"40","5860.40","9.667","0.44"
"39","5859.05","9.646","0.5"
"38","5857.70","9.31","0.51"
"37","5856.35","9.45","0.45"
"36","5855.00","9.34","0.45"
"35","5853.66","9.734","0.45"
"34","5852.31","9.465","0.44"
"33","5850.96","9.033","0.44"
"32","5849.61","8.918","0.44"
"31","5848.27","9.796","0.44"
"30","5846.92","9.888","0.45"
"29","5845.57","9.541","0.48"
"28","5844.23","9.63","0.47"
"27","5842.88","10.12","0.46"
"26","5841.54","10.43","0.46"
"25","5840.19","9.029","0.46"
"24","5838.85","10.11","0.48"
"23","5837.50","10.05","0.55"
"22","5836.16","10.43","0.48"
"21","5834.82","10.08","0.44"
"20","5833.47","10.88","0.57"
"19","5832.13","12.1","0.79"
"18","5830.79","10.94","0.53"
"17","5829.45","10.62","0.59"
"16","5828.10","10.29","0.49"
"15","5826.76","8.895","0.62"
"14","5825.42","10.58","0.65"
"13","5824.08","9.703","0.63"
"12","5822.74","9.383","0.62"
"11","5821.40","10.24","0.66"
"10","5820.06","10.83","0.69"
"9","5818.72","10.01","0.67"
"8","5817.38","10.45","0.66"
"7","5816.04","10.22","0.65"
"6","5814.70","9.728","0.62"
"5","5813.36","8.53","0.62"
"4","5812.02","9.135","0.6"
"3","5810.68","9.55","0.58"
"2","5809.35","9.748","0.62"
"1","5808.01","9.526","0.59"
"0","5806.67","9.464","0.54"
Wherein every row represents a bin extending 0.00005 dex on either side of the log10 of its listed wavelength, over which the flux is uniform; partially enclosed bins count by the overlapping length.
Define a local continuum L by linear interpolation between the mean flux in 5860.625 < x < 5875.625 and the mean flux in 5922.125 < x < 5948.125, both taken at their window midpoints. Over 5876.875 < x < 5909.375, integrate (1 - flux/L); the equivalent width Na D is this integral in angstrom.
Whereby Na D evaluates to 4.4 angstrom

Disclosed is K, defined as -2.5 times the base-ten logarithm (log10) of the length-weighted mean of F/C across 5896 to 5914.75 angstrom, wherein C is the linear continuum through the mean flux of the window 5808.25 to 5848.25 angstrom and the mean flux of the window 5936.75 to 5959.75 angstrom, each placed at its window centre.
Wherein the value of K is 0.12 mag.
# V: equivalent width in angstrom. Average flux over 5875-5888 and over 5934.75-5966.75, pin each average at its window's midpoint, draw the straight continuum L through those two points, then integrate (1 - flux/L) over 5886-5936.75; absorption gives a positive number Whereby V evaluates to 3.5 angstrom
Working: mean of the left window 9.26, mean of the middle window 8.81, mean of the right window 9.73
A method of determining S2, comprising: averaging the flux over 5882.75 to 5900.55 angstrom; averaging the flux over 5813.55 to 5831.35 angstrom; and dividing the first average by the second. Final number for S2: 0.8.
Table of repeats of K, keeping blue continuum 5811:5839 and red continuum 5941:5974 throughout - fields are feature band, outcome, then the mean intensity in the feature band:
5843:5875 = 0.045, 9.65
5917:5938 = 0.033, 9.57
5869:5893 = 0.110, 9.04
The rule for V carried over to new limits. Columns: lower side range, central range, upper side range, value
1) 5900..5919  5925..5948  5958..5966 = -0.4 angstrom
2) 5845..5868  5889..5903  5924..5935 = 2.7 angstrom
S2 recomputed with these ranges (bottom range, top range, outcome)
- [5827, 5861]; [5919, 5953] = 0.97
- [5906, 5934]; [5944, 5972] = 1.03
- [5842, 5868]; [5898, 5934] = 0.97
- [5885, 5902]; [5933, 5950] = 1.28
